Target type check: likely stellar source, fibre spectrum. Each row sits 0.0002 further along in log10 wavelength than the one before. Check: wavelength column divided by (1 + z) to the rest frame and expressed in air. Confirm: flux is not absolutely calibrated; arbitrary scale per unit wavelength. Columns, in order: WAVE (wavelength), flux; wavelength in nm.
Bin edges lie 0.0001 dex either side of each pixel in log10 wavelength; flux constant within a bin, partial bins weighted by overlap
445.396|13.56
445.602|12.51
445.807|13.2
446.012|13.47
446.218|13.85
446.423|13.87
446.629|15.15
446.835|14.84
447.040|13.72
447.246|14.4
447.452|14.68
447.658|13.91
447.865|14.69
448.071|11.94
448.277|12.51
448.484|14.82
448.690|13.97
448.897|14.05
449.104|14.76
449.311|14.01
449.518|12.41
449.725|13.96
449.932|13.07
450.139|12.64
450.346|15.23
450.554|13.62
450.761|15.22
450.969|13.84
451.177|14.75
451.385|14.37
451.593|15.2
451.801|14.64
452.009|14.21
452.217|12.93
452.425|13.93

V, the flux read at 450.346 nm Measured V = 15.23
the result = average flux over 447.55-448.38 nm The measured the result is 13.3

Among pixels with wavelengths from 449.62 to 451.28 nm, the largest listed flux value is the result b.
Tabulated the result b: 15.23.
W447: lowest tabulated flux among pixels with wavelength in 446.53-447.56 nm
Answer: 13.72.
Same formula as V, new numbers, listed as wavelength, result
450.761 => 15.22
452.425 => 13.93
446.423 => 13.87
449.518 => 12.41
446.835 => 14.84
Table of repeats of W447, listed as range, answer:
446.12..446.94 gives 13.85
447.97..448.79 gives 11.94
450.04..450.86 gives 12.64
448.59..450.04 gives 12.41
